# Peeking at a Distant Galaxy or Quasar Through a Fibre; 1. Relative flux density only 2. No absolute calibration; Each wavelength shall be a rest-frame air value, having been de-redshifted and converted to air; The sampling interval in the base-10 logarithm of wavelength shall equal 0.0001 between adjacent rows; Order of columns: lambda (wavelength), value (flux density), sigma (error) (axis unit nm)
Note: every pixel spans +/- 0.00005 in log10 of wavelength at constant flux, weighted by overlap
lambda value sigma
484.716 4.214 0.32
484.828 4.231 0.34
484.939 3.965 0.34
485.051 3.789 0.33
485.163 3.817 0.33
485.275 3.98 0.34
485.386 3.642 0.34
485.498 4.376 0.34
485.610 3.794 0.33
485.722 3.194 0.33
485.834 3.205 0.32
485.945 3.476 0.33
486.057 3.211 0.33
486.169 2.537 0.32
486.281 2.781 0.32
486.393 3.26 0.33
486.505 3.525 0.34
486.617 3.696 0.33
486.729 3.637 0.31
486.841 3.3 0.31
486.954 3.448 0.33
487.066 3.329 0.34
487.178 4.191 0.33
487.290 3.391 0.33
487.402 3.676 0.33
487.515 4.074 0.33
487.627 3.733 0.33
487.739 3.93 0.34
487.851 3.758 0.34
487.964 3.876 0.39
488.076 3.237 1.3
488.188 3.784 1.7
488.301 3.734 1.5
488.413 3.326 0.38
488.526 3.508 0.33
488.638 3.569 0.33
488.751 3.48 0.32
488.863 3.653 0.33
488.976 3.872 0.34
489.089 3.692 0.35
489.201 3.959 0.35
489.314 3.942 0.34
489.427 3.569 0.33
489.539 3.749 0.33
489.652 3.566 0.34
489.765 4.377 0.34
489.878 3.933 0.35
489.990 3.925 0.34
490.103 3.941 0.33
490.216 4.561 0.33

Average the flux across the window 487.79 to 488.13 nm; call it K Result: 3.63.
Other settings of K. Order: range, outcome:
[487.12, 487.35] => 3.79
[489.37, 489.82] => 3.81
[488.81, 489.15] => 3.74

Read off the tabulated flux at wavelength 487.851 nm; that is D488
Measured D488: 3.758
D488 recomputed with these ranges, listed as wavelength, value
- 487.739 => 3.93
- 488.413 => 3.326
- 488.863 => 3.653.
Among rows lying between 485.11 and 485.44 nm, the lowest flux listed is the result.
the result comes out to 3.642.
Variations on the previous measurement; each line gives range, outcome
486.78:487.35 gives 3.3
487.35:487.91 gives 3.676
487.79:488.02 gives 3.758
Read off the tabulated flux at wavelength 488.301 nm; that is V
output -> 3.734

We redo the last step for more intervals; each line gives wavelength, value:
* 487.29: 3.391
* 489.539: 3.749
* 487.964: 3.876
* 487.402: 3.676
